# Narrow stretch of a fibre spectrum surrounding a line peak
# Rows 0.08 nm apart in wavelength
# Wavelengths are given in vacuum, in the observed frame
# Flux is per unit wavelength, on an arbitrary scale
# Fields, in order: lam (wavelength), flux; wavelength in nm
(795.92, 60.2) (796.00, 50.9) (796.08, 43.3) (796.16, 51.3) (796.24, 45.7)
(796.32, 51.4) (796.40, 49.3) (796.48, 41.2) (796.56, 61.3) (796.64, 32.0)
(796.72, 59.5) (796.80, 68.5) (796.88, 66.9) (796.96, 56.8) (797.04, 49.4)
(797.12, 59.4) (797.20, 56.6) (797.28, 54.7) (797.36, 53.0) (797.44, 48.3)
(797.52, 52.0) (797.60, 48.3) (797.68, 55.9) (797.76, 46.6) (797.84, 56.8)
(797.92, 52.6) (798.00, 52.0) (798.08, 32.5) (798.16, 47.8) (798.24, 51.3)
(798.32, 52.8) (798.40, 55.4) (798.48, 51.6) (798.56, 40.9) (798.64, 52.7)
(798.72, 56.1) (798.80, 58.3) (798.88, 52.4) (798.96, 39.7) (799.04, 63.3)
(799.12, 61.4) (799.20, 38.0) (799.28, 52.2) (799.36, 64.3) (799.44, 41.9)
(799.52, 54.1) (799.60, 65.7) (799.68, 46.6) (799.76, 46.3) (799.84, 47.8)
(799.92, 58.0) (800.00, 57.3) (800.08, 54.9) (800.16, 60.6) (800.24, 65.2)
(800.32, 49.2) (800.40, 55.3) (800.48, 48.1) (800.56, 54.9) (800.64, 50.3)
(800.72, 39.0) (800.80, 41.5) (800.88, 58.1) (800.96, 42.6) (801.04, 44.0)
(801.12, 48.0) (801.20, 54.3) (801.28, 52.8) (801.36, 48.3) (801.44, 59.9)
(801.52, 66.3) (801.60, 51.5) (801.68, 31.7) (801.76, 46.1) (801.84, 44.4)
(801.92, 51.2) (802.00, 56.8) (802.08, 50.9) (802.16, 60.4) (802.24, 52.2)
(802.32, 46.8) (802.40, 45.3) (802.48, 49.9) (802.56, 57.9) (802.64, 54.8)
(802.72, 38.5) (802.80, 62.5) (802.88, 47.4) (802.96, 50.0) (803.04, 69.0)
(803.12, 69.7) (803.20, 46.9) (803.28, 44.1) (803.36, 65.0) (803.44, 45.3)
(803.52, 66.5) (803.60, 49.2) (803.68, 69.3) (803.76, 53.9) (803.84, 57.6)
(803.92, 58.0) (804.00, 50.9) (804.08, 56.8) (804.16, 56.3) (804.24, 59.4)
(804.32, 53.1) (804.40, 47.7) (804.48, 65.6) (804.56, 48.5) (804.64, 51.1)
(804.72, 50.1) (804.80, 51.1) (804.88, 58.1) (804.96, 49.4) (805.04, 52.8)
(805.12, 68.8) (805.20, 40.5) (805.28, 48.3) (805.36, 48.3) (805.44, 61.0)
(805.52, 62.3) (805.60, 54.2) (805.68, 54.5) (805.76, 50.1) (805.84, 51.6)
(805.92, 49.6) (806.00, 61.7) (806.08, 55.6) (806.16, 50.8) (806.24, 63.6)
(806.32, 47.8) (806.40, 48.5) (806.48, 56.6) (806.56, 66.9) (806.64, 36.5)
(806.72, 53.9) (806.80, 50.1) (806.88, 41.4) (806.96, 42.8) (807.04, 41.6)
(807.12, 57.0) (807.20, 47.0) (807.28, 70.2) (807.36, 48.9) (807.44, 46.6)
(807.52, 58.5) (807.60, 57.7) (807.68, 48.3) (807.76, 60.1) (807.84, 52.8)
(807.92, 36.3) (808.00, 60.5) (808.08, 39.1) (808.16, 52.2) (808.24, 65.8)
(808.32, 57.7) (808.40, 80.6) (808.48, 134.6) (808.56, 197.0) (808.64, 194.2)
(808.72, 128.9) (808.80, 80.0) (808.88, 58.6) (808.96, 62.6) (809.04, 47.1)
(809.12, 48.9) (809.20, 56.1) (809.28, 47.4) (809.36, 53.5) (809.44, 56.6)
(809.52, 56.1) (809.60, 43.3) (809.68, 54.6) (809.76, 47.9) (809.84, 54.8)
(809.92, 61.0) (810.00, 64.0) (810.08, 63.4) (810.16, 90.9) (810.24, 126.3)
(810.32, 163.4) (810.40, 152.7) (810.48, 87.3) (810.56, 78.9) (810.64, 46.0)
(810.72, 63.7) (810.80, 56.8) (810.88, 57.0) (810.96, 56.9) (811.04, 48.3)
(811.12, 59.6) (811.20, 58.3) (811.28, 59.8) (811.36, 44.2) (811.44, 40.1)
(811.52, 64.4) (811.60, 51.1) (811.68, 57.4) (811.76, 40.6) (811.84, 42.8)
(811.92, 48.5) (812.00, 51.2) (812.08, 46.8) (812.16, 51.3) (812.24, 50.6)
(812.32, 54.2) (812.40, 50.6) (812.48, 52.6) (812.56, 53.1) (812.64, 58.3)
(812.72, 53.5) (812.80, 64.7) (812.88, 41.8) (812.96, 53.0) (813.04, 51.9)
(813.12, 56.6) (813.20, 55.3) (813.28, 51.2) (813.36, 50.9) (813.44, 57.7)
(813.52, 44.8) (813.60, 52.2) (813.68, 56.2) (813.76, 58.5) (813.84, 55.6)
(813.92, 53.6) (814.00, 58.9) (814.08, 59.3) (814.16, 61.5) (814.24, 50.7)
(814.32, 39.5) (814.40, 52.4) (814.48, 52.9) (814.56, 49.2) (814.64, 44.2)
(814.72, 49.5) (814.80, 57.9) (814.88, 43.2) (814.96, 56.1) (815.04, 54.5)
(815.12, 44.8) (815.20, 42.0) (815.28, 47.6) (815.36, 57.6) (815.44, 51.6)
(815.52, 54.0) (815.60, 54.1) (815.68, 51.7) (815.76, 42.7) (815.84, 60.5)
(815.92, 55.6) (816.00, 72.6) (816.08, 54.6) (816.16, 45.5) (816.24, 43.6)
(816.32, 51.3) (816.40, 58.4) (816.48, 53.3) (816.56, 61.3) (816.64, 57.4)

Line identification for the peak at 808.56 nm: [S II] 6716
